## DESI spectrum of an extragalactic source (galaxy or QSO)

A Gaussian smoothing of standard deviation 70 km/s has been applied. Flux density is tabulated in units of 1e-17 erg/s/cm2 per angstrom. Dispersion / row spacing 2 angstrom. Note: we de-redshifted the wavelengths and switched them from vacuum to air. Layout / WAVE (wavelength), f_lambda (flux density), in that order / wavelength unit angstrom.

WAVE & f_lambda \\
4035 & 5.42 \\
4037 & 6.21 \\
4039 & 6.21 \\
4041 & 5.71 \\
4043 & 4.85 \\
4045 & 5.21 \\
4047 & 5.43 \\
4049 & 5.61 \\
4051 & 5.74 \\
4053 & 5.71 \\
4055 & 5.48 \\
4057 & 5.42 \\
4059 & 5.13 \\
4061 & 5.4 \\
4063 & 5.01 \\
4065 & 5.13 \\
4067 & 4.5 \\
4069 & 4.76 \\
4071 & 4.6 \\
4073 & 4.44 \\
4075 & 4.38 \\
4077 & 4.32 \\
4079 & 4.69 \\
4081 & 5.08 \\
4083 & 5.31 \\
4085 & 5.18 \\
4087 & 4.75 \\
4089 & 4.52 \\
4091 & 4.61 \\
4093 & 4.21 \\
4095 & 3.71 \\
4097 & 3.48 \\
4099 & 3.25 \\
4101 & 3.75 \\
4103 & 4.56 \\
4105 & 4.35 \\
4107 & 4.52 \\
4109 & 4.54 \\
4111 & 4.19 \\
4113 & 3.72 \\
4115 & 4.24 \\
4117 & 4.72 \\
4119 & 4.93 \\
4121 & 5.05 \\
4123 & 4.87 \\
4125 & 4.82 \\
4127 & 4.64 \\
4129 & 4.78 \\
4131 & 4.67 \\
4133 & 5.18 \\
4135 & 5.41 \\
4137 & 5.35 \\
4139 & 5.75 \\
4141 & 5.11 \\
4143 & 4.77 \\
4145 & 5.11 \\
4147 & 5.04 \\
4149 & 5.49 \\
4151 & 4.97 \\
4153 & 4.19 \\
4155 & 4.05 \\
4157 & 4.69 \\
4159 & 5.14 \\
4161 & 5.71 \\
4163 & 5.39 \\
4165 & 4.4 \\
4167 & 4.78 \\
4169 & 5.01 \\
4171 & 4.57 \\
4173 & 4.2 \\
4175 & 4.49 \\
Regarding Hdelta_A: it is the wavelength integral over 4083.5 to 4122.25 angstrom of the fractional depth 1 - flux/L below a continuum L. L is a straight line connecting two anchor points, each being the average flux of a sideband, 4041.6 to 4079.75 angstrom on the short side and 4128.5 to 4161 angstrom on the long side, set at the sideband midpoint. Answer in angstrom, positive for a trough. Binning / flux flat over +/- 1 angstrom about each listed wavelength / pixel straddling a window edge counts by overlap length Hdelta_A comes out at 5.3 angstrom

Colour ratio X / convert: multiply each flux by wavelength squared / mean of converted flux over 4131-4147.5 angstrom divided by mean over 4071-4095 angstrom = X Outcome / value 1.1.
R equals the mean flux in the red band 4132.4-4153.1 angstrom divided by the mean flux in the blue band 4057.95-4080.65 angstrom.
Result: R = 1.1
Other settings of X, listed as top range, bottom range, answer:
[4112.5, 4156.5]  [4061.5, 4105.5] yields 1.11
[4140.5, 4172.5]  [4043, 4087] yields 1.01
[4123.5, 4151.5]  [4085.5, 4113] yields 1.23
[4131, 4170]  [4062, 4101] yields 1.15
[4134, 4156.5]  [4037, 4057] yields 0.94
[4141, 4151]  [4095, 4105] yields 1.36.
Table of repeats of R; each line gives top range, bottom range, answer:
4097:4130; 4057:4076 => 0.91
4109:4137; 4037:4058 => 0.85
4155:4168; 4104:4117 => 1.15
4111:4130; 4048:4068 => 0.87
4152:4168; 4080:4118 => 1.10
